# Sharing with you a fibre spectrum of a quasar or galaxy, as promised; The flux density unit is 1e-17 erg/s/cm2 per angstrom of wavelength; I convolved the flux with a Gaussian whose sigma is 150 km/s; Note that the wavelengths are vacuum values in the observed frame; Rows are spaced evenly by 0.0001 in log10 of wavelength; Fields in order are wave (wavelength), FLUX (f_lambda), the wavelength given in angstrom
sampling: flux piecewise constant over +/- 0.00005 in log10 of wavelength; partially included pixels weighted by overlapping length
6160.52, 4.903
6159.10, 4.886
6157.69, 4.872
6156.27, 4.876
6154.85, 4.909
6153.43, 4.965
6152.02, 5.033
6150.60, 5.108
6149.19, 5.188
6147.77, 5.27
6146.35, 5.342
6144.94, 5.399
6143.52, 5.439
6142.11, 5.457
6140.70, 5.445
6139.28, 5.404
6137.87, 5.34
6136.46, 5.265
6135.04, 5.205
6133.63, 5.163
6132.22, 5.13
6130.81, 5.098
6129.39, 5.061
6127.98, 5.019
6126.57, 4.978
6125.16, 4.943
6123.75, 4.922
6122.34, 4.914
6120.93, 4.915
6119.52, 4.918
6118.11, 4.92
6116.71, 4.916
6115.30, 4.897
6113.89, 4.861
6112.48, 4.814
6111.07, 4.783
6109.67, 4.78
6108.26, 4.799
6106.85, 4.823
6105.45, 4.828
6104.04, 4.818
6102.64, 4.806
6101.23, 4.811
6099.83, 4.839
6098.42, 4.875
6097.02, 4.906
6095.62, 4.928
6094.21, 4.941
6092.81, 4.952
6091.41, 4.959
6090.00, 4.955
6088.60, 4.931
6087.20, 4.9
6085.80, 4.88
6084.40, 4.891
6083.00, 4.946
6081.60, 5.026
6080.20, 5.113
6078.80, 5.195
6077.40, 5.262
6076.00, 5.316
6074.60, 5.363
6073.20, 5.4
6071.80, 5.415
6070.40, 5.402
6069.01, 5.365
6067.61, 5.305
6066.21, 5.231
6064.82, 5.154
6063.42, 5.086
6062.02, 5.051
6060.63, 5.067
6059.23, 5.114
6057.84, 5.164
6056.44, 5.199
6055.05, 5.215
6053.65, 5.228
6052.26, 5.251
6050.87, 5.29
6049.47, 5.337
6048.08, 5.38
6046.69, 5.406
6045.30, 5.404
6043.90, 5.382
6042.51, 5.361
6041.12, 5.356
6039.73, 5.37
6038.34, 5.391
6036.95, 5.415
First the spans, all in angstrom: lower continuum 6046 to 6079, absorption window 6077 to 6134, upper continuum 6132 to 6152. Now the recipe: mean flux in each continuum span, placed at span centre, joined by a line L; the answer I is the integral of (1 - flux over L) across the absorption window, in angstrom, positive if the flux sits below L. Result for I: 3.7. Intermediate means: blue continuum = 5.26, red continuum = 5.29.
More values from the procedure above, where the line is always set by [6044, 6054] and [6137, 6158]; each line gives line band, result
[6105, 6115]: 0.8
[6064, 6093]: 0.8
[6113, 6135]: 1.1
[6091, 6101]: 0.7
